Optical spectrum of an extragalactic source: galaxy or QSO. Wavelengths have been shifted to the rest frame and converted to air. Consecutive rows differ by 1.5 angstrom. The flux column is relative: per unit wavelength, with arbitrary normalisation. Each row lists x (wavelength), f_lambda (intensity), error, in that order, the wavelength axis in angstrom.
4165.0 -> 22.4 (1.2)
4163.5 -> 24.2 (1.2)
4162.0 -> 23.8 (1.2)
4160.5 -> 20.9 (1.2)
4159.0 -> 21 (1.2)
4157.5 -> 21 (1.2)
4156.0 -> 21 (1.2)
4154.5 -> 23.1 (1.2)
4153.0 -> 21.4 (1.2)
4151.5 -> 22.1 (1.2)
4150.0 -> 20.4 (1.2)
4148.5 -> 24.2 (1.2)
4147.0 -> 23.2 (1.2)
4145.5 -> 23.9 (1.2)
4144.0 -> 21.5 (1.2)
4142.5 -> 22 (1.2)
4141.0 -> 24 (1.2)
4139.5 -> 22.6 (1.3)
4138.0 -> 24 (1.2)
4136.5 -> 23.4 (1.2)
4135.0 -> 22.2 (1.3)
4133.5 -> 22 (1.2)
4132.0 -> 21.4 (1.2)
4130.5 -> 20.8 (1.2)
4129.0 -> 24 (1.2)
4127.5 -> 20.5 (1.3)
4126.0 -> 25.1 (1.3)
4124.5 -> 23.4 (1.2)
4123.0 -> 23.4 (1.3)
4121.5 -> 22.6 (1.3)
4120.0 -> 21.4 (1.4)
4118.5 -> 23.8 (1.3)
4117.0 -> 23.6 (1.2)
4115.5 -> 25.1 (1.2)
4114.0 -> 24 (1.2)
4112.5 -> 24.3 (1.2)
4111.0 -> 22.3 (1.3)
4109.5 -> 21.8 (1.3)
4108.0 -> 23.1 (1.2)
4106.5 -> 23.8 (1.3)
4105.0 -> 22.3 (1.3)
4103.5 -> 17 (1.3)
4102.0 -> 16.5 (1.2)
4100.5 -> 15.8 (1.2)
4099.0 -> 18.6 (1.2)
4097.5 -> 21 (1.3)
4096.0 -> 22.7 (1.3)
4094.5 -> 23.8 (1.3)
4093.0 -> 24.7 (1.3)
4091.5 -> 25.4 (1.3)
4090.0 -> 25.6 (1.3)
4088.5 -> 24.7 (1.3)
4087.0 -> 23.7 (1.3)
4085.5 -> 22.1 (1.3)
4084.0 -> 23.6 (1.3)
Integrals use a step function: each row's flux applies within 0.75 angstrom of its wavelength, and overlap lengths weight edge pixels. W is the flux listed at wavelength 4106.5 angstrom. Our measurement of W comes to 23.8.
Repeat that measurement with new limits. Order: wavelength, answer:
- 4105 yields 22.3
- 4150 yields 20.4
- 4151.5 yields 22.1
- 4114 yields 24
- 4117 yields 23.6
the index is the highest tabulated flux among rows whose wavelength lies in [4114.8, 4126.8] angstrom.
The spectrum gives 25.1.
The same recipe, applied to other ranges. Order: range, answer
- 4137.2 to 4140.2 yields 24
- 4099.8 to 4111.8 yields 23.8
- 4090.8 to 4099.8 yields 25.4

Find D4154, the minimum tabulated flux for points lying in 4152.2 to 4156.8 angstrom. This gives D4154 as 21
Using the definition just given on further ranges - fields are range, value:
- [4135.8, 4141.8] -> 22.6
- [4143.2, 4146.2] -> 21.5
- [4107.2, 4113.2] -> 21.8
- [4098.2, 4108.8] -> 15.8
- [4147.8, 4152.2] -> 20.4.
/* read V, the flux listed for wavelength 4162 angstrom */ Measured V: 23.8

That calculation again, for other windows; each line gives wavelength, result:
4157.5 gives 21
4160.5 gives 20.9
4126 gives 25.1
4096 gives 22.7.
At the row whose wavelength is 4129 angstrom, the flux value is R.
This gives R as 24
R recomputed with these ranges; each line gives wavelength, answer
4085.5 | 22.1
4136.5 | 23.4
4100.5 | 15.8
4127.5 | 20.5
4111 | 22.3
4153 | 21.4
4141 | 24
